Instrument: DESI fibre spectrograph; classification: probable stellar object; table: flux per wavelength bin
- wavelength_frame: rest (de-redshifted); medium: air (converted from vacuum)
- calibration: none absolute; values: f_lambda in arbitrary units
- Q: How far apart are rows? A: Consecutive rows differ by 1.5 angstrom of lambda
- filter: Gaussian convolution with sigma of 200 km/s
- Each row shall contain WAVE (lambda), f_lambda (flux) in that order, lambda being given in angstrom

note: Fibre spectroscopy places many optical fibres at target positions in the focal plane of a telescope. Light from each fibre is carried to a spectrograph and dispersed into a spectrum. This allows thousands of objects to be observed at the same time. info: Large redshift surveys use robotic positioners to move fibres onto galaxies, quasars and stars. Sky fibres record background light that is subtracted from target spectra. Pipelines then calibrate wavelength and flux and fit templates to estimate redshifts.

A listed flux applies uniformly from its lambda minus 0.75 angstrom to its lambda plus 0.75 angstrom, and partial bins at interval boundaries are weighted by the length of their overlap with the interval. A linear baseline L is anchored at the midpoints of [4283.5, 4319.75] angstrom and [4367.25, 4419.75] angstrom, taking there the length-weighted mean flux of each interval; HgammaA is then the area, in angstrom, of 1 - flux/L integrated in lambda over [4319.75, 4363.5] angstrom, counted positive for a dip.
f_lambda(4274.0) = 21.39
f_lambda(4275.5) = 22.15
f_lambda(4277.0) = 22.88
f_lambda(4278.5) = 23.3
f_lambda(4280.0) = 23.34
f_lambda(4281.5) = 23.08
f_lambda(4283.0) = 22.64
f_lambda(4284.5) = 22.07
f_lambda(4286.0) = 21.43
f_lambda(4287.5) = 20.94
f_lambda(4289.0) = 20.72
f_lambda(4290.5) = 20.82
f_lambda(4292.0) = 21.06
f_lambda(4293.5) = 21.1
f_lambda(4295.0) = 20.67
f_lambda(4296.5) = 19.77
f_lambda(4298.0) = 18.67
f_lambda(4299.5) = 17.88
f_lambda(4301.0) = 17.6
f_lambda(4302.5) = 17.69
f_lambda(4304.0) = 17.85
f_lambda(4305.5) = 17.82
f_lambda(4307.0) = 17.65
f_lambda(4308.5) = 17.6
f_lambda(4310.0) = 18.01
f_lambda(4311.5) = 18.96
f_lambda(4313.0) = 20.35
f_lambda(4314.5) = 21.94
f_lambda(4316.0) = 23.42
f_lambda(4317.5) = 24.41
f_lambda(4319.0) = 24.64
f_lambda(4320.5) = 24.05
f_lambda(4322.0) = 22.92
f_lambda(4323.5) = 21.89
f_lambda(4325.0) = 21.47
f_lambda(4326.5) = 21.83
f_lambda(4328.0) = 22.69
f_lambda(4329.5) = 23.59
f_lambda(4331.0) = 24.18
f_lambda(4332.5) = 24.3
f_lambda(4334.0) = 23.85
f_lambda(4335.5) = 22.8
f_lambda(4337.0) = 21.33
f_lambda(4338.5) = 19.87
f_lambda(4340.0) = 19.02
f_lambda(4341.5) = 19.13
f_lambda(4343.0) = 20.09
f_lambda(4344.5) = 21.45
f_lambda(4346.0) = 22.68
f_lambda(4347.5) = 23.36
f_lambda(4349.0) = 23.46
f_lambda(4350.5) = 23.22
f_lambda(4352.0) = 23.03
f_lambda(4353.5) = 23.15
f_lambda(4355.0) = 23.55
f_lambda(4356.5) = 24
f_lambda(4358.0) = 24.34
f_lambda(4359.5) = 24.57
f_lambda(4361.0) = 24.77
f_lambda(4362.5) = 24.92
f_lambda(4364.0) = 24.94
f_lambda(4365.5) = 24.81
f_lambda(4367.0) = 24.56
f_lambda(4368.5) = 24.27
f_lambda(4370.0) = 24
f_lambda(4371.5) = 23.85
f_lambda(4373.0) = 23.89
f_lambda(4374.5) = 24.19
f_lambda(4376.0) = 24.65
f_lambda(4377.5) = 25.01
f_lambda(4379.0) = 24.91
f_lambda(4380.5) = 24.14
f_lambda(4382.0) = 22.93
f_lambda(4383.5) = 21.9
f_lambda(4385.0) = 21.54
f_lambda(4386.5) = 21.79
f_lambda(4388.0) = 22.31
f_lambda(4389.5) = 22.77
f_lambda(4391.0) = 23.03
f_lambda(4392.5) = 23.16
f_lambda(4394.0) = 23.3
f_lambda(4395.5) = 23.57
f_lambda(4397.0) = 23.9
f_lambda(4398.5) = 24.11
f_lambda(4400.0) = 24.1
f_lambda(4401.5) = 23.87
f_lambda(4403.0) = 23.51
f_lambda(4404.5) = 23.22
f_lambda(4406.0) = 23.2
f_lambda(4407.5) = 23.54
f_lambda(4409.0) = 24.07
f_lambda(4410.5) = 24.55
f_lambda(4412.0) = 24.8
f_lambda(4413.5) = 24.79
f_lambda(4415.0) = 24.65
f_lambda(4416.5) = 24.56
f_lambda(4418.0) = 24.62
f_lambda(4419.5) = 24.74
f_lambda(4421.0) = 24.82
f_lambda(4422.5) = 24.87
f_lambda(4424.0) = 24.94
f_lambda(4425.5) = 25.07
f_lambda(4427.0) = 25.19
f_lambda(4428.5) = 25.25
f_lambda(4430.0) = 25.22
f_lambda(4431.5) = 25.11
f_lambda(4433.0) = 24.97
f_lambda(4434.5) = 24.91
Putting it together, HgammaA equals -2.09 angstrom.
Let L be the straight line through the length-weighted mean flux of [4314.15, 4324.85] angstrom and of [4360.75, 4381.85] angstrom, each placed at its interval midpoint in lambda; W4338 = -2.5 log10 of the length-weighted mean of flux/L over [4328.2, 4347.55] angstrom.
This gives 0.08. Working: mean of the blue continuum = 23.3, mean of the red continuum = 24.4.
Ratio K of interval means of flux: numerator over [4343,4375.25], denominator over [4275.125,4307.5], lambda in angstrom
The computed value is 1.2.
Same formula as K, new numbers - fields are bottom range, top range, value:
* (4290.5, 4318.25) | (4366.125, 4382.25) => 1.24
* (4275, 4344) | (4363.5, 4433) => 1.14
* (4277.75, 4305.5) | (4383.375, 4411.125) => 1.13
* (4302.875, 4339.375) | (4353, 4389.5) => 1.11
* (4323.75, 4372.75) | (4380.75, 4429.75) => 1.04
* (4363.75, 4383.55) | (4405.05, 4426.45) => 1.01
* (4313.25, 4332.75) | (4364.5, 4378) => 1.06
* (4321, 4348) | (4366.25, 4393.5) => 1.07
